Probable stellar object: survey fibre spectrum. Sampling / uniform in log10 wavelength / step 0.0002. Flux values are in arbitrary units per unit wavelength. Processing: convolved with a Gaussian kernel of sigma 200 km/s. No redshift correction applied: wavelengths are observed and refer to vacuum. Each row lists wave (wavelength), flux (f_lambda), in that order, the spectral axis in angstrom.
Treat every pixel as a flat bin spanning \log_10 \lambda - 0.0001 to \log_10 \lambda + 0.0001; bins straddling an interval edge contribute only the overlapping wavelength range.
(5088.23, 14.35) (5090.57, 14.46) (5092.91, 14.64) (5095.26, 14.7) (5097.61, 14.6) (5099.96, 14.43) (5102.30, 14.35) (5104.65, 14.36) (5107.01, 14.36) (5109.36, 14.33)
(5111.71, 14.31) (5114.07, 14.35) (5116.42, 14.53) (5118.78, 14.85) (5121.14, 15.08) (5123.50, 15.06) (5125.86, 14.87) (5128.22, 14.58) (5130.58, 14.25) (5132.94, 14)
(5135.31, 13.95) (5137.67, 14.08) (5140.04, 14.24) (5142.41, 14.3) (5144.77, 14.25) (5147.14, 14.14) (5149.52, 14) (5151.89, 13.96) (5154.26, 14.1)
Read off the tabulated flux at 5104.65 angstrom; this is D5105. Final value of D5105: 14.36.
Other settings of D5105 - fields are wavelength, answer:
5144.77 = 14.25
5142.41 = 14.3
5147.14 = 14.14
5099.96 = 14.43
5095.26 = 14.7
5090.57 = 14.46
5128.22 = 14.58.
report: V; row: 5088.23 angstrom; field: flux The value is 14.35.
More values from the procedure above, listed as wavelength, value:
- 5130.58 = 14.25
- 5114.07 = 14.35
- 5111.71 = 14.31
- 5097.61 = 14.6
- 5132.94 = 14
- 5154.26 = 14.1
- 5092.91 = 14.64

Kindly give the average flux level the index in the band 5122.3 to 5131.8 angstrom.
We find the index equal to 14.7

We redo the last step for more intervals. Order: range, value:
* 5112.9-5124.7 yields 14.8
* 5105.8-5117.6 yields 14.4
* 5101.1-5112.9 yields 14.3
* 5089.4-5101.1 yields 14.6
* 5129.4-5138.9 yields 14.1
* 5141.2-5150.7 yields 14.2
